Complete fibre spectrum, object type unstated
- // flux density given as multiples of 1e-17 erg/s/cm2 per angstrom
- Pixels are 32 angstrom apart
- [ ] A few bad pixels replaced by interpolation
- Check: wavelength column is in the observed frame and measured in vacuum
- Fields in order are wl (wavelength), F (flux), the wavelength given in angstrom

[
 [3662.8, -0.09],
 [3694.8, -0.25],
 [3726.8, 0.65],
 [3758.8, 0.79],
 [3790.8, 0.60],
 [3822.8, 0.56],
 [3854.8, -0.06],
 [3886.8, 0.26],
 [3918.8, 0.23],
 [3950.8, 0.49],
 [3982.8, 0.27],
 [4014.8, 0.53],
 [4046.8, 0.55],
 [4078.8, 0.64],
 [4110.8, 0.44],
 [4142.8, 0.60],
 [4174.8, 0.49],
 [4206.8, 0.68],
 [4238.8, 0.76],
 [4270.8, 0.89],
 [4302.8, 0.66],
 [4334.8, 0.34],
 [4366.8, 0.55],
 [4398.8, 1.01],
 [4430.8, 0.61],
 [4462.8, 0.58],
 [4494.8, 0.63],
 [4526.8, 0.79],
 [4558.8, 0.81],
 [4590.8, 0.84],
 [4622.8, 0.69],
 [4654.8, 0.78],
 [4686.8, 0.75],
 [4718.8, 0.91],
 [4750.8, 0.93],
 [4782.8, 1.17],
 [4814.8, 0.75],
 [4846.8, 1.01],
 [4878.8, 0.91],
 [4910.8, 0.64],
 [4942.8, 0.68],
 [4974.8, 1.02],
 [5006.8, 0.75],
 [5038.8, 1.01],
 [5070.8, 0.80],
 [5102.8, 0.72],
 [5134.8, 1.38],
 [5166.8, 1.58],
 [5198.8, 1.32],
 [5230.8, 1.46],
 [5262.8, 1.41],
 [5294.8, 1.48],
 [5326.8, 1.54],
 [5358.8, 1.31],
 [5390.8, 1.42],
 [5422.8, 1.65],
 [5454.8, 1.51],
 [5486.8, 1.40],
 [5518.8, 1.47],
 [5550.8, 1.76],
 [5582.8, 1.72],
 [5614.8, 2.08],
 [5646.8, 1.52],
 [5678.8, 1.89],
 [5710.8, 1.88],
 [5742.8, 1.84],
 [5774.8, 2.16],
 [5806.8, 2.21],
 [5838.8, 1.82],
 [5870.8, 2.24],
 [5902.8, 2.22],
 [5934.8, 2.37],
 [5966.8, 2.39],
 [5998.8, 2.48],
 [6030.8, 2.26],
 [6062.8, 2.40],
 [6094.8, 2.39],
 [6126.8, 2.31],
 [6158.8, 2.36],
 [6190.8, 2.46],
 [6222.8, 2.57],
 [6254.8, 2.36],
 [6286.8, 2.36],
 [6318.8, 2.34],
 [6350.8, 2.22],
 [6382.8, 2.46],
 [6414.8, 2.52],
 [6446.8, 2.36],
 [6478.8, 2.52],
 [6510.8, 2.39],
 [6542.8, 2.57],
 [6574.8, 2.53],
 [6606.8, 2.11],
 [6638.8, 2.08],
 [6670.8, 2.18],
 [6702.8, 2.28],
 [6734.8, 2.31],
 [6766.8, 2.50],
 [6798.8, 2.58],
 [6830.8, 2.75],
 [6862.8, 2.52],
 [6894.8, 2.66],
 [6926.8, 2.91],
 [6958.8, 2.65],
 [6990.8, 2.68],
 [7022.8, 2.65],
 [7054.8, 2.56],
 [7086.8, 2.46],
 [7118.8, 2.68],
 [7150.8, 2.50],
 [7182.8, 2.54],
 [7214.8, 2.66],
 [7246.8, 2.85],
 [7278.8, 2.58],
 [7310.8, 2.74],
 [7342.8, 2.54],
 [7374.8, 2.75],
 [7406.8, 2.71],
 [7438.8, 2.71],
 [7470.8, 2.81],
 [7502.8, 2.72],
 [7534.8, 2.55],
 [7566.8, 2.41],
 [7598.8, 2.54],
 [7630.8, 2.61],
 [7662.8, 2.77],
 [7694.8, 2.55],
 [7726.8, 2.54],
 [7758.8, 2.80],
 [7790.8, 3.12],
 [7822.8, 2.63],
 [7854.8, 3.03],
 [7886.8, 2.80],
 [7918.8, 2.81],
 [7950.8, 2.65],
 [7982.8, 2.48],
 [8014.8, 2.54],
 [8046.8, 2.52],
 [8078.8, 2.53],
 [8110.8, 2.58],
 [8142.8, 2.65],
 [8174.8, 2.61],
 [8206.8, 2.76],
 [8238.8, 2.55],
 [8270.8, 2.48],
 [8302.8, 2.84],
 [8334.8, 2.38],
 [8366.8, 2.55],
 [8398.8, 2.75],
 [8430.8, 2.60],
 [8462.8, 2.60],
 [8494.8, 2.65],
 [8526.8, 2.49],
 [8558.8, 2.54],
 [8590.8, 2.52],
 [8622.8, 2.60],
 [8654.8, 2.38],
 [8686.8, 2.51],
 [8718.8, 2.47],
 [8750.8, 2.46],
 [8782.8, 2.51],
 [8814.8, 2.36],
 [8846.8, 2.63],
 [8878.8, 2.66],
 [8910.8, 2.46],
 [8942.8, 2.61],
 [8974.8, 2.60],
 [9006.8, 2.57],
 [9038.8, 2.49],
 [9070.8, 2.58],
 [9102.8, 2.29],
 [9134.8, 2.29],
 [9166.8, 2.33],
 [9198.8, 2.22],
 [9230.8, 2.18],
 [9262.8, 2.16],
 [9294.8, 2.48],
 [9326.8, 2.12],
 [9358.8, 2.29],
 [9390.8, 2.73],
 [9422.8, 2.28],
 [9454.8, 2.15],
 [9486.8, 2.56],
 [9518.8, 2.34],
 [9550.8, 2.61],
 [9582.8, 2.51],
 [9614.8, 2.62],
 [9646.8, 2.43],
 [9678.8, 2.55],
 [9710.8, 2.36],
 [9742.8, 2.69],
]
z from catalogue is 0.29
